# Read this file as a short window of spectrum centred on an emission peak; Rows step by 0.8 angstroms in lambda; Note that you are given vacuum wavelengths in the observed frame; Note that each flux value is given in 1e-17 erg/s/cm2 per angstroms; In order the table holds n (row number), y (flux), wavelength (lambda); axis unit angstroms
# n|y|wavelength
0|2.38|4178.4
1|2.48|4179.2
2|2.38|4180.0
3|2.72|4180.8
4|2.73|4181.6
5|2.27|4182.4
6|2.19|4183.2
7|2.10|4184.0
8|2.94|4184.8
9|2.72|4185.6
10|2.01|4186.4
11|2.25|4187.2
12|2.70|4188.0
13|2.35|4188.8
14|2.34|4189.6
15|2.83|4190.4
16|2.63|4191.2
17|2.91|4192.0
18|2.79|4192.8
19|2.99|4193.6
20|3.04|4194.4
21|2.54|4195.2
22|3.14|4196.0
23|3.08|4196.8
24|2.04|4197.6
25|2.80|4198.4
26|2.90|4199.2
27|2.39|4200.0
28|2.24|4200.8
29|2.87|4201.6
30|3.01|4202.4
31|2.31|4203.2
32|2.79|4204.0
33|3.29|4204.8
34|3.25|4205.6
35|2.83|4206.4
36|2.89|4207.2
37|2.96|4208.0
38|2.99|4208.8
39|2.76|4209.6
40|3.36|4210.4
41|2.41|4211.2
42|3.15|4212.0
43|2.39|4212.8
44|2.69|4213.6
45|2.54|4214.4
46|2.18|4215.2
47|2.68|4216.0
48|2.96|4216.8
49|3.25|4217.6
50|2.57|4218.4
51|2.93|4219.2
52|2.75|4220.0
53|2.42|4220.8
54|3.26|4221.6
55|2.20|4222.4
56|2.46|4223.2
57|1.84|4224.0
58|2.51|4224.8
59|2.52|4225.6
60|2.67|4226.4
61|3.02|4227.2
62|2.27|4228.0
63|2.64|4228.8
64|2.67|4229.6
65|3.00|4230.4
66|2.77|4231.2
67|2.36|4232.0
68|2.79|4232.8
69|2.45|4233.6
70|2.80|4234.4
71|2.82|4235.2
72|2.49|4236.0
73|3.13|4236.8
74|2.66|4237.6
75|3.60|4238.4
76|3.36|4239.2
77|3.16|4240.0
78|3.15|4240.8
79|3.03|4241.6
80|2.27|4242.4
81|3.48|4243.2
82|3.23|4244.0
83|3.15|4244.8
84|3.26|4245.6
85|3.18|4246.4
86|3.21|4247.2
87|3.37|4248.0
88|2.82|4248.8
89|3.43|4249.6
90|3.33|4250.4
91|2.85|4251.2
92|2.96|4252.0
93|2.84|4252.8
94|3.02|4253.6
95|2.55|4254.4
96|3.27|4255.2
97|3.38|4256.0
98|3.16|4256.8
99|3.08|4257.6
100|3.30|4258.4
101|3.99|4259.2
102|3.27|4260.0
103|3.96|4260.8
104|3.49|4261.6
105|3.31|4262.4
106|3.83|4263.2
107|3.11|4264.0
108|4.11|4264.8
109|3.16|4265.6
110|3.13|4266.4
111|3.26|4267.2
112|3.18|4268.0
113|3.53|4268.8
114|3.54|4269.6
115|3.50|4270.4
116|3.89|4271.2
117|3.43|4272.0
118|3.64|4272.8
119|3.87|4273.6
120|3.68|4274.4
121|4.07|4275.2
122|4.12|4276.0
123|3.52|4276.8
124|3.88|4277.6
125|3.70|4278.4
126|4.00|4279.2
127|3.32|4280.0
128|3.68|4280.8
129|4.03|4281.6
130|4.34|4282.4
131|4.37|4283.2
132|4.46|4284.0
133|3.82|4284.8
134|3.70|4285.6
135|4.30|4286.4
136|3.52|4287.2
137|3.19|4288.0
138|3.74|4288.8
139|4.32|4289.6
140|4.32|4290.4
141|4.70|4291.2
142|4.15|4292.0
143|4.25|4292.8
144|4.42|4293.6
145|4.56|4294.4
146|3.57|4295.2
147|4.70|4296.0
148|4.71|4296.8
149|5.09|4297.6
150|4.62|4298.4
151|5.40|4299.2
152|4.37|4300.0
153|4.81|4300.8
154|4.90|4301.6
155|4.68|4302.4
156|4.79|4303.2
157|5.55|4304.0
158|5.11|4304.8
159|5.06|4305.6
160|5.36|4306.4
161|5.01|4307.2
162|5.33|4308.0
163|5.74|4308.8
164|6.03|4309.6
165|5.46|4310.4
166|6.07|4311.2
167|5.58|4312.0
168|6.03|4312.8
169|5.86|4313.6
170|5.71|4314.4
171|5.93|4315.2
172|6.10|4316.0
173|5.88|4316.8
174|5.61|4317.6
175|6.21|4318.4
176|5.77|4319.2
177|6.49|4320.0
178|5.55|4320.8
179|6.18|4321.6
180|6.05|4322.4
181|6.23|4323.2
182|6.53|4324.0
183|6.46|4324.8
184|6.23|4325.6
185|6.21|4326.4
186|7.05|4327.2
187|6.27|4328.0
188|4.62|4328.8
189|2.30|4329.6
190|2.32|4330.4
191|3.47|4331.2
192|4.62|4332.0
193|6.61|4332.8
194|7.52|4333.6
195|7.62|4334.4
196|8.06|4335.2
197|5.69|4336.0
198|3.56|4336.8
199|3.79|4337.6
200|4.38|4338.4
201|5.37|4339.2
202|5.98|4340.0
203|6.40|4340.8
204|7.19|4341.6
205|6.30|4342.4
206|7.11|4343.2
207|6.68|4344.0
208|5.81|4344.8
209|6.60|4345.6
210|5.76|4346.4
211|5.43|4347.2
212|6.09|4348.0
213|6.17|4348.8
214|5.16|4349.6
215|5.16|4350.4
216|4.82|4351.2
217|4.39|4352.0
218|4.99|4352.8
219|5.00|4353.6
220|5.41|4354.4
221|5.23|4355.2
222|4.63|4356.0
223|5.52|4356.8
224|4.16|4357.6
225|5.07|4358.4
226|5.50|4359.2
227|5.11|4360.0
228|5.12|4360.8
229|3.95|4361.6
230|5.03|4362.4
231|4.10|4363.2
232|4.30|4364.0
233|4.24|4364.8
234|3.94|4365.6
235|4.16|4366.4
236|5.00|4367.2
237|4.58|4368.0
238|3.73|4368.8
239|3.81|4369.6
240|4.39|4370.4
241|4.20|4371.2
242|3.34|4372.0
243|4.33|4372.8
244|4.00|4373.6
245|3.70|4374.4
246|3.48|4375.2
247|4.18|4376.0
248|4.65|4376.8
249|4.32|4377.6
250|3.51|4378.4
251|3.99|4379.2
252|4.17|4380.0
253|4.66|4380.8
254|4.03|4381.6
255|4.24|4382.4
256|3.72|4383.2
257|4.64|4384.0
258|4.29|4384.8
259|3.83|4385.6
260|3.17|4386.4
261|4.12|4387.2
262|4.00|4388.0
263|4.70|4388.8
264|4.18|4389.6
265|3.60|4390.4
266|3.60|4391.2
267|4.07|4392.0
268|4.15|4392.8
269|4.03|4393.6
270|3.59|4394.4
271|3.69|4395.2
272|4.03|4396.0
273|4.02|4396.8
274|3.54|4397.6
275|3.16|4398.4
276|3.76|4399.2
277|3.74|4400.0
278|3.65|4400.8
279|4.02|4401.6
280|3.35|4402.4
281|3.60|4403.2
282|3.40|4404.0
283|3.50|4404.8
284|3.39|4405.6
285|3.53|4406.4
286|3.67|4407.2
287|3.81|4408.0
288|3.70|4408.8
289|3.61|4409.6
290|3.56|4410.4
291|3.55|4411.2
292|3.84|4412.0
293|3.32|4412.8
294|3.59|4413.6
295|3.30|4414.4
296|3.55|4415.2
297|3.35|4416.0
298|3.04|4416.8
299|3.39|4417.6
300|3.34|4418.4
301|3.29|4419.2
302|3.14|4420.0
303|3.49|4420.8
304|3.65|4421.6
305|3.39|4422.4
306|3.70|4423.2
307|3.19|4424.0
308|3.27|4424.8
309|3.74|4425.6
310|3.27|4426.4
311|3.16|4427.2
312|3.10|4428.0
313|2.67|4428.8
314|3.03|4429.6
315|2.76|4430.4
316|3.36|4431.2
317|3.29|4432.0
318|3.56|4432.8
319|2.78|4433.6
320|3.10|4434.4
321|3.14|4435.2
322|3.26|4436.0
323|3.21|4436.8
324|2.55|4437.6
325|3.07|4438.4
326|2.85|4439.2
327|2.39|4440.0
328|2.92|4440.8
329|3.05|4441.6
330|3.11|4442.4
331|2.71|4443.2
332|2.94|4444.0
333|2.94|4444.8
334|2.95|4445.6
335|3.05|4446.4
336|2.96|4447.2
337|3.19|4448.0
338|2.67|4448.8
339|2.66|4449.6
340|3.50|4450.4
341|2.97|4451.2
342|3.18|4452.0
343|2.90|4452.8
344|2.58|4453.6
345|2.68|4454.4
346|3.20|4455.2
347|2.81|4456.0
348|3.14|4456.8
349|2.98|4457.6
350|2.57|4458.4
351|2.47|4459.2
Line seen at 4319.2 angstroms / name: C IV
